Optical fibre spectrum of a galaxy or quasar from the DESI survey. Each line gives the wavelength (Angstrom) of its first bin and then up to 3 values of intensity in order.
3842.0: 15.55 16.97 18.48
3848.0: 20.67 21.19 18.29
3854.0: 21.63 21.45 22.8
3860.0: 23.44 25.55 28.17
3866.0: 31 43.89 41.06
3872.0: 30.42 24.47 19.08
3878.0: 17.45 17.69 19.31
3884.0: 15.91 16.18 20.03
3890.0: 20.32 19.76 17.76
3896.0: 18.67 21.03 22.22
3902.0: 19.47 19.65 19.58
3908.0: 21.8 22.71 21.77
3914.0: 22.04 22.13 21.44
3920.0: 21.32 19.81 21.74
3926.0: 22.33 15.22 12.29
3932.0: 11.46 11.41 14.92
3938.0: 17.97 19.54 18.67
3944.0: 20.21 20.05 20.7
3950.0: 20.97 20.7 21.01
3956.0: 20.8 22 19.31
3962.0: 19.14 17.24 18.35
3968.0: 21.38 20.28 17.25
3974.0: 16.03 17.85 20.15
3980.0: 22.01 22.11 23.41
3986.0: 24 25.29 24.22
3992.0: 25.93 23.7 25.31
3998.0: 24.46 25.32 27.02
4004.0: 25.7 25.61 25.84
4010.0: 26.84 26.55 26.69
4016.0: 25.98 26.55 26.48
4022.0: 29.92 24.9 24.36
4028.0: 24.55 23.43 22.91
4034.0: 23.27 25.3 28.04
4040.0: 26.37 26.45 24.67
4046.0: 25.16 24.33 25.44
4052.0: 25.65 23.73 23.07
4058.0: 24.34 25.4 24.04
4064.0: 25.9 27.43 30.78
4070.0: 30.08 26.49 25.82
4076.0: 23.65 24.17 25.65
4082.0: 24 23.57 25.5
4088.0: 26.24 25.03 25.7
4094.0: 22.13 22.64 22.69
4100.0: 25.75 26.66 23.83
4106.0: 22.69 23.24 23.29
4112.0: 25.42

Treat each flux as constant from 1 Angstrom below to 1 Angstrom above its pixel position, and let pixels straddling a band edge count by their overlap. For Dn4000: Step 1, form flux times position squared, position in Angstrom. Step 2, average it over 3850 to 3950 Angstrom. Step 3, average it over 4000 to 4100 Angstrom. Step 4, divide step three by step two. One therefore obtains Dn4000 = 1.3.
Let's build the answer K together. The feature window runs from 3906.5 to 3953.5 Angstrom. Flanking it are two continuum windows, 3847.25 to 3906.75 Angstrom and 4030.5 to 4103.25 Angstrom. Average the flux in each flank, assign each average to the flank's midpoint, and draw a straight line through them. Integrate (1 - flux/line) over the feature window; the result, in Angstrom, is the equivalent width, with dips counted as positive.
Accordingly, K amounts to 8.3 Angstrom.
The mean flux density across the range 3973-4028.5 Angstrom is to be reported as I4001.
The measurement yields 24.5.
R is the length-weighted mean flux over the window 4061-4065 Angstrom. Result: 25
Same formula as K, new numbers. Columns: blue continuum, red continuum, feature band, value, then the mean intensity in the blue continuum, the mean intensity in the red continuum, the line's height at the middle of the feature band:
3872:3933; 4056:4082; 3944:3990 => 3.3 Angstrom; 19.7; 25.9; 22.1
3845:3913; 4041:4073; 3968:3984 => 3.0 Angstrom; 22.4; 25.8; 24.3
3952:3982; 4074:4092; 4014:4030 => -2.8 Angstrom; 19.6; 24.8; 22.1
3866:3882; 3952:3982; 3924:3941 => 4.9 Angstrom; 27.4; 19.6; 22.5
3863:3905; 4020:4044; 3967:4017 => 2.5 Angstrom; 23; 25.4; 24.8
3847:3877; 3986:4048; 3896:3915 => 3.7 Angstrom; 26.2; 25.5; 26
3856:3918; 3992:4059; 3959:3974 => 3.4 Angstrom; 22.8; 25.4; 24.3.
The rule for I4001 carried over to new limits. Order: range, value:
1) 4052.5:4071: 26.1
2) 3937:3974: 19.7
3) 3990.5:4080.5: 25.6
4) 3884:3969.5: 19.4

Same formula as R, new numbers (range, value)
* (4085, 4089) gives 25.9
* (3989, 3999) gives 24.7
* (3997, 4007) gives 25.6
